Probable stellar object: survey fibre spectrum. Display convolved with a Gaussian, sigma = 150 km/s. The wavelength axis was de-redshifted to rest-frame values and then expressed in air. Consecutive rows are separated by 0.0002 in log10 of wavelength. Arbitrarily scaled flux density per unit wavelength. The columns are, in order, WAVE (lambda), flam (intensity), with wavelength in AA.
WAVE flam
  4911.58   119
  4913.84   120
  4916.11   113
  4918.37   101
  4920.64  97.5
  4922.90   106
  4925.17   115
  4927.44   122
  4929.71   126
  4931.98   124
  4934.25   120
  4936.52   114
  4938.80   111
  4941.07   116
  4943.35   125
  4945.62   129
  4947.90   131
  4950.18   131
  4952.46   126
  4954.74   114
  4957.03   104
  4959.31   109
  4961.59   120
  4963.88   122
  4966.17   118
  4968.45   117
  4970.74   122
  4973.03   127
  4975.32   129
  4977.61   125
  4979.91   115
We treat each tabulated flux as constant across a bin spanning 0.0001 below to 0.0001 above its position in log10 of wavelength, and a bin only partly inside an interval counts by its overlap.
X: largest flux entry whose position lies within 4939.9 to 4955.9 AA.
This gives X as 131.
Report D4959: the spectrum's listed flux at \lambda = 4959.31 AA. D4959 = 109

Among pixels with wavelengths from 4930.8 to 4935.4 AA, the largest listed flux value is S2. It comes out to 124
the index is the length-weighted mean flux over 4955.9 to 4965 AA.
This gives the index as 114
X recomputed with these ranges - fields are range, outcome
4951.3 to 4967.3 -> 126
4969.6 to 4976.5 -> 129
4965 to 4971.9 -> 122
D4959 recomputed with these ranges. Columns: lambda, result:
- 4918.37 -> 101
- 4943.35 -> 125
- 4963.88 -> 122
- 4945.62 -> 129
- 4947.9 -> 131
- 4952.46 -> 126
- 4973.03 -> 127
